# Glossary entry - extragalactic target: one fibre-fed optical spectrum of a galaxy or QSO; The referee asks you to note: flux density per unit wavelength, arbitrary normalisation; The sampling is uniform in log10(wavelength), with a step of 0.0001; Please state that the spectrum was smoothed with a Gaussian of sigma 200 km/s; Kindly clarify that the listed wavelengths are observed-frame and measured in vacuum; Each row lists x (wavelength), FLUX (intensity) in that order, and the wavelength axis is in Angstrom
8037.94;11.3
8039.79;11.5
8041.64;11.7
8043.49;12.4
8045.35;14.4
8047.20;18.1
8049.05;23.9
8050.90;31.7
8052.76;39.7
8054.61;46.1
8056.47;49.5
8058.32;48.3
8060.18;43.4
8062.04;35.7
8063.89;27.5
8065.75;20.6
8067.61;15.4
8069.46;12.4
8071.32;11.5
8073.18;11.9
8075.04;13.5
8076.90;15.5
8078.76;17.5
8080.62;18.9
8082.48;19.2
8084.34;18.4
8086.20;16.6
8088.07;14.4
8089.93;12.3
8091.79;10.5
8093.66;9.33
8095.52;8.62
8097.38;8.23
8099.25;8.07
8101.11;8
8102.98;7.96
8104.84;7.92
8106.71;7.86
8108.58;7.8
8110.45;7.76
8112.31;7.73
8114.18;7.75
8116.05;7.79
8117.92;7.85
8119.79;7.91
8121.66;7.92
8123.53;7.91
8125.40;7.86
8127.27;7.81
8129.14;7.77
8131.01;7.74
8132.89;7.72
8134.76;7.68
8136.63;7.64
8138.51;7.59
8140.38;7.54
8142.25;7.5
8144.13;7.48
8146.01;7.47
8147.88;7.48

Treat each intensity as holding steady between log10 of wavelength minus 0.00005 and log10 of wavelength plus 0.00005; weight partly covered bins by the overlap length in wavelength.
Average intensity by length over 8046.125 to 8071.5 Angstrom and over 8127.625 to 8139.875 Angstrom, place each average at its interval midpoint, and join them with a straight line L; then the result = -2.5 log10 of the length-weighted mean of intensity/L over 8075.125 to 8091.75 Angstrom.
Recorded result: 0.40 mag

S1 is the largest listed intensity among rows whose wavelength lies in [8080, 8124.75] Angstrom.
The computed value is 19.2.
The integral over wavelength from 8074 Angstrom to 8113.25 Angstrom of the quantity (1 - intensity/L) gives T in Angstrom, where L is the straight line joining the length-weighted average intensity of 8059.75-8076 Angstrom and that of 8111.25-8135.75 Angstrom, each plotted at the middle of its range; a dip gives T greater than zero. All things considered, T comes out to 8.7 Angstrom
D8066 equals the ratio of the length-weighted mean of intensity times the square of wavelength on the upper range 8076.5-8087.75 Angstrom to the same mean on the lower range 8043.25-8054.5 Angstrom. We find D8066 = 0.7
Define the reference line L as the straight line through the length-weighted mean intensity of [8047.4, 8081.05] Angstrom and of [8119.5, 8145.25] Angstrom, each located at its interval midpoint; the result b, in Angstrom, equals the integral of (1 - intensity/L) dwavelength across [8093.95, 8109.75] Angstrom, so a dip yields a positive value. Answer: 7.9 Angstrom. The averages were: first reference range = 26.8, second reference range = 7.71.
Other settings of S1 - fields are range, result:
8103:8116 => 7.92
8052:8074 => 49.5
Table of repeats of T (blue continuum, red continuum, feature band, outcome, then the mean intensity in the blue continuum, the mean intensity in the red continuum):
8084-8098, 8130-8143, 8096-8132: 6.92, 12.1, 7.63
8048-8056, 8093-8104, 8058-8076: 3.22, 35.9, 8.35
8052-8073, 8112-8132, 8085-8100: 6.46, 31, 7.82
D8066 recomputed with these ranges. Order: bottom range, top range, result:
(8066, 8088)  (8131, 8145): 0.49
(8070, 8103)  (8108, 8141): 0.61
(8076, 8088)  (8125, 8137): 0.45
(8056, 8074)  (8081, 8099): 0.48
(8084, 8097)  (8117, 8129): 0.64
